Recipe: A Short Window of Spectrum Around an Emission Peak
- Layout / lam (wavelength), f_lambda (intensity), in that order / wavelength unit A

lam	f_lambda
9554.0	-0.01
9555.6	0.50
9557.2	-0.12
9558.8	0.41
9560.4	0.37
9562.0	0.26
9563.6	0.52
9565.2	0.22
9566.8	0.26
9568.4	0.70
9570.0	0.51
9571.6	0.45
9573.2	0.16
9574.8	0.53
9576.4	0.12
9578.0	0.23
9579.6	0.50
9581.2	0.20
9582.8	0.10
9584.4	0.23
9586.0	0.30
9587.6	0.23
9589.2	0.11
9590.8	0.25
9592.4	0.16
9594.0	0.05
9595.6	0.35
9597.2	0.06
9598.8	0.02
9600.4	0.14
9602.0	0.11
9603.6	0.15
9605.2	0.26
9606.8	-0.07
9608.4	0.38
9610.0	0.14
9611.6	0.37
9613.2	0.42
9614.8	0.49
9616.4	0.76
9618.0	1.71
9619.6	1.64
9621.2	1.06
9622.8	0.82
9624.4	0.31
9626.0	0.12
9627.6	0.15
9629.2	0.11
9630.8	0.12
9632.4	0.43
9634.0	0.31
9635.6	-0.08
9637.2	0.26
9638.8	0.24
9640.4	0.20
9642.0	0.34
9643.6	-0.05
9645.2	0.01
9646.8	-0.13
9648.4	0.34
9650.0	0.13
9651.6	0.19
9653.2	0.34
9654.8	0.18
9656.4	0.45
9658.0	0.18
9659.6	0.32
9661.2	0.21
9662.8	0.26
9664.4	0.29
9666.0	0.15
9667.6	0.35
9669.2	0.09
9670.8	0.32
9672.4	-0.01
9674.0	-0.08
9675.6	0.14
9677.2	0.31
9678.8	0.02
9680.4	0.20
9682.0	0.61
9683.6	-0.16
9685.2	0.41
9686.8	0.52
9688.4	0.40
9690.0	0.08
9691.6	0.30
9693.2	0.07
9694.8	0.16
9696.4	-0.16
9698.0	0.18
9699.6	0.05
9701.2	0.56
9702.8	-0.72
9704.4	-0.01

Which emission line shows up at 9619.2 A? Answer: Hgamma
